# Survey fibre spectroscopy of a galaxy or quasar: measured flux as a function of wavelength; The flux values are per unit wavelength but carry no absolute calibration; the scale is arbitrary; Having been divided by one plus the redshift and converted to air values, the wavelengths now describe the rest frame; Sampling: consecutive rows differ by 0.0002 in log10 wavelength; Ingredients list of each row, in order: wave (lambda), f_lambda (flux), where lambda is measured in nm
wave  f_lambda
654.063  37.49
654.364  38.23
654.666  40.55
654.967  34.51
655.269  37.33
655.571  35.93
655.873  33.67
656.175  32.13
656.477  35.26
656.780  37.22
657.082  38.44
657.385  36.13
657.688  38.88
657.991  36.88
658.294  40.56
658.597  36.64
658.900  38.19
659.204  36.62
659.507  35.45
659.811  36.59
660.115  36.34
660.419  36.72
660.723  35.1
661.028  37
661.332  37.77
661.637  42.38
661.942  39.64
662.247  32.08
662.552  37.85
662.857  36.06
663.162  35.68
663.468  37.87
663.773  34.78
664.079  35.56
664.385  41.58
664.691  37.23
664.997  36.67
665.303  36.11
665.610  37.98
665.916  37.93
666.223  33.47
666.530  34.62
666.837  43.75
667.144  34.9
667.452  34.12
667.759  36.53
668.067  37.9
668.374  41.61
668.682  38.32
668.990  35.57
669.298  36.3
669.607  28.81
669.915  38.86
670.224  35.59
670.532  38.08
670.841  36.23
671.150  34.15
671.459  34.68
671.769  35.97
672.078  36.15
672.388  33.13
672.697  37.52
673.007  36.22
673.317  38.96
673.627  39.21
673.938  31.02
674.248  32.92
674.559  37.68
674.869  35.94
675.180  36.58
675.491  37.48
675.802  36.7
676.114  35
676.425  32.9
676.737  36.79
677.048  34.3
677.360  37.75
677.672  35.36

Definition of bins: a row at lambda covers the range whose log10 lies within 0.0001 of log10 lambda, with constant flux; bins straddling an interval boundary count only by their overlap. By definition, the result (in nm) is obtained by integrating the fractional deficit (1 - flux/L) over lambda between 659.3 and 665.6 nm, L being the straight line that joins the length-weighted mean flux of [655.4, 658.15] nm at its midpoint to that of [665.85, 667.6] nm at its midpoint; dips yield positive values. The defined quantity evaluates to -0.12 nm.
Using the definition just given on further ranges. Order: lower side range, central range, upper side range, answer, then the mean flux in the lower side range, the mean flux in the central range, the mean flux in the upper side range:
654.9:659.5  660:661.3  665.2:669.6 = 0.01 nm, 36.6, 36.4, 36.8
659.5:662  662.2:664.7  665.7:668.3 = 0.04 nm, 37.5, 36.7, 36.8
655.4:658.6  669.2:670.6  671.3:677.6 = 0.03 nm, 36.5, 35.3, 35.8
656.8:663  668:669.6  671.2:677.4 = -0.03 nm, 37.3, 37.1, 35.8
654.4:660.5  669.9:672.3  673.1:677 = 0.01 nm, 36.7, 36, 35.9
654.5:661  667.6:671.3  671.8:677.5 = -0.04 nm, 36.6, 36.5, 35.9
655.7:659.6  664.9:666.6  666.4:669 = 0.06 nm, 36.6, 36.2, 37.6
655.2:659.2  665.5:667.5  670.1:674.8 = -0.03 nm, 36.7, 36.8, 35.8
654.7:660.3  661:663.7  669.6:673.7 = -0.06 nm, 36.6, 37.3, 36.2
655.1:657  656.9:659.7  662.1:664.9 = -0.14 nm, 35.4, 37.5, 36.5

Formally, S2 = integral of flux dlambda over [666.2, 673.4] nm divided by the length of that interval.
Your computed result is 36.3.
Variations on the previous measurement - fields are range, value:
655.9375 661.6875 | 36.9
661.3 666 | 37.3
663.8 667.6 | 36.9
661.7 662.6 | 36.9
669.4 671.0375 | 35.5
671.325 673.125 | 35.6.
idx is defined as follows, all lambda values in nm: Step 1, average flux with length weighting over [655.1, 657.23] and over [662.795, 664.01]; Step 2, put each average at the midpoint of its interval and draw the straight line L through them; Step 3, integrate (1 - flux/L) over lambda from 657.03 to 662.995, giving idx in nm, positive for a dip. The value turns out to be -0.23 nm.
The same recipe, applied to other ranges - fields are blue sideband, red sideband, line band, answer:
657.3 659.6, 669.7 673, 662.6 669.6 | -0.06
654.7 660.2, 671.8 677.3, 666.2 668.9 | -0.09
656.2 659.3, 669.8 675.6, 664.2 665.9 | -0.05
